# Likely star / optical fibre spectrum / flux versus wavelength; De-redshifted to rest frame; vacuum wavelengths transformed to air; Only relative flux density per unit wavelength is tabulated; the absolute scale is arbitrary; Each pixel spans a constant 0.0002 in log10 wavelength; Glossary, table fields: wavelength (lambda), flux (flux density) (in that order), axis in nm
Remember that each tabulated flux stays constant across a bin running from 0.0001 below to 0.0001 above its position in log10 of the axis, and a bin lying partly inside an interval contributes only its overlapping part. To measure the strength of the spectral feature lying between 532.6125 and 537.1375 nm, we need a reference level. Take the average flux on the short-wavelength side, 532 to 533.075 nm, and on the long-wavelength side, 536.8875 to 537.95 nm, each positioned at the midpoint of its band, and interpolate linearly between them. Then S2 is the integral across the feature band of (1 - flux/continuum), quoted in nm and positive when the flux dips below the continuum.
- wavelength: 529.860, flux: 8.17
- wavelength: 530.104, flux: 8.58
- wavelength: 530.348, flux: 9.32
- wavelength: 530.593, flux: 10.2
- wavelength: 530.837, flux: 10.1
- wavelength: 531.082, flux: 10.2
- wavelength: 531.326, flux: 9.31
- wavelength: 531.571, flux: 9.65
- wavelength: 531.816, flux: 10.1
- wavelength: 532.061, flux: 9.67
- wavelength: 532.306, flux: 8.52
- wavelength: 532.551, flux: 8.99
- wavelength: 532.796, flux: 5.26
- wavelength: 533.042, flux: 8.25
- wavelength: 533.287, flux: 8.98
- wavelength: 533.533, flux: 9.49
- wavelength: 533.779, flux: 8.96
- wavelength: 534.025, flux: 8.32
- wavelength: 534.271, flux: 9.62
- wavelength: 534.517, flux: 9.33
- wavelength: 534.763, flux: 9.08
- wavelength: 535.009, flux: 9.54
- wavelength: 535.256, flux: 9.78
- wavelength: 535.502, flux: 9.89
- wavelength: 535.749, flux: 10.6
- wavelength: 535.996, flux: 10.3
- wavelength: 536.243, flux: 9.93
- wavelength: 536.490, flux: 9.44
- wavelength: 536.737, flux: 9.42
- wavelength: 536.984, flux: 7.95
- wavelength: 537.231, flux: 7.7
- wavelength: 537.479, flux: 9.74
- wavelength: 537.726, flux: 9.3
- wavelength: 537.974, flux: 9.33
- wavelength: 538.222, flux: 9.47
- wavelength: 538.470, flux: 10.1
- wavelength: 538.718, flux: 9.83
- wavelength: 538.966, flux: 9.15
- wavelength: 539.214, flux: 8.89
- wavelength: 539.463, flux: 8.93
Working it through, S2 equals -0.39 nm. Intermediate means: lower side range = 8.04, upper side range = 8.75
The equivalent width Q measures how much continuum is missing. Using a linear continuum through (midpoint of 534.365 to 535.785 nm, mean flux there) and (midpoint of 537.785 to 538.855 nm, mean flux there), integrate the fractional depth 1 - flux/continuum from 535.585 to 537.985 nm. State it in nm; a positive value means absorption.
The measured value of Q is 0.07 nm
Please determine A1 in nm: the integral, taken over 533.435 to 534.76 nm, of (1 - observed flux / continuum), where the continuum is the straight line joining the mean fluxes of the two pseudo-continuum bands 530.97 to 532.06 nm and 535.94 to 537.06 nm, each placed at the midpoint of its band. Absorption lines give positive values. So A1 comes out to 0.065 nm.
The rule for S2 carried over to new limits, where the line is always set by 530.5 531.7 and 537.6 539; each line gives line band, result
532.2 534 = 0.266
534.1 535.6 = 0.034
